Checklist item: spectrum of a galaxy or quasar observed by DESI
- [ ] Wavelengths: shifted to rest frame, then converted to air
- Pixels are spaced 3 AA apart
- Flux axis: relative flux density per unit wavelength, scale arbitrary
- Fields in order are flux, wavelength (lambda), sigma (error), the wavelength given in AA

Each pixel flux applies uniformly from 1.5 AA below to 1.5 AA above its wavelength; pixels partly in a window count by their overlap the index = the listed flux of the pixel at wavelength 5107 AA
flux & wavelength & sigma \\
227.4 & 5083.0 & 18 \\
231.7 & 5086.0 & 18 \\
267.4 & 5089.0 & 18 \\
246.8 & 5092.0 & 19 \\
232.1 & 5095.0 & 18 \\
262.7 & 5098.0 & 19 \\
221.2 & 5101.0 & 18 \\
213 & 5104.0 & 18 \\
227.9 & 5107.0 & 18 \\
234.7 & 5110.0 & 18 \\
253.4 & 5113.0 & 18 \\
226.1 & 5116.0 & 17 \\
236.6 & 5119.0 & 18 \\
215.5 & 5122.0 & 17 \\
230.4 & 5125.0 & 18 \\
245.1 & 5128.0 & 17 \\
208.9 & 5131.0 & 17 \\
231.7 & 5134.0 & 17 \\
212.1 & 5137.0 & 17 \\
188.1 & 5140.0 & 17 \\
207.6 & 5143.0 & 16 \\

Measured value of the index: 227.9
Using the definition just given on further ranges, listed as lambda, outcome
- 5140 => 188.1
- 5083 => 227.4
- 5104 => 213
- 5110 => 234.7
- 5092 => 246.8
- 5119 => 236.6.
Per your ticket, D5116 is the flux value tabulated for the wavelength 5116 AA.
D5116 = 226.1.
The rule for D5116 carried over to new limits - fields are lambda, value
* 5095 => 232.1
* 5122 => 215.5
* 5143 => 207.6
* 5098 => 262.7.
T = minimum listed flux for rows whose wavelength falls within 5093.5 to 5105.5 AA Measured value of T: 213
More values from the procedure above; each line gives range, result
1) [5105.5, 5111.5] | 227.9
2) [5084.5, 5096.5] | 231.7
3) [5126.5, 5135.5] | 208.9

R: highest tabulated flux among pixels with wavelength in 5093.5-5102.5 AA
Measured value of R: 262.7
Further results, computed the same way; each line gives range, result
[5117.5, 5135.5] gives 245.1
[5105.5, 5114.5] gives 253.4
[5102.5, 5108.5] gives 227.9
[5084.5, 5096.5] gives 267.4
